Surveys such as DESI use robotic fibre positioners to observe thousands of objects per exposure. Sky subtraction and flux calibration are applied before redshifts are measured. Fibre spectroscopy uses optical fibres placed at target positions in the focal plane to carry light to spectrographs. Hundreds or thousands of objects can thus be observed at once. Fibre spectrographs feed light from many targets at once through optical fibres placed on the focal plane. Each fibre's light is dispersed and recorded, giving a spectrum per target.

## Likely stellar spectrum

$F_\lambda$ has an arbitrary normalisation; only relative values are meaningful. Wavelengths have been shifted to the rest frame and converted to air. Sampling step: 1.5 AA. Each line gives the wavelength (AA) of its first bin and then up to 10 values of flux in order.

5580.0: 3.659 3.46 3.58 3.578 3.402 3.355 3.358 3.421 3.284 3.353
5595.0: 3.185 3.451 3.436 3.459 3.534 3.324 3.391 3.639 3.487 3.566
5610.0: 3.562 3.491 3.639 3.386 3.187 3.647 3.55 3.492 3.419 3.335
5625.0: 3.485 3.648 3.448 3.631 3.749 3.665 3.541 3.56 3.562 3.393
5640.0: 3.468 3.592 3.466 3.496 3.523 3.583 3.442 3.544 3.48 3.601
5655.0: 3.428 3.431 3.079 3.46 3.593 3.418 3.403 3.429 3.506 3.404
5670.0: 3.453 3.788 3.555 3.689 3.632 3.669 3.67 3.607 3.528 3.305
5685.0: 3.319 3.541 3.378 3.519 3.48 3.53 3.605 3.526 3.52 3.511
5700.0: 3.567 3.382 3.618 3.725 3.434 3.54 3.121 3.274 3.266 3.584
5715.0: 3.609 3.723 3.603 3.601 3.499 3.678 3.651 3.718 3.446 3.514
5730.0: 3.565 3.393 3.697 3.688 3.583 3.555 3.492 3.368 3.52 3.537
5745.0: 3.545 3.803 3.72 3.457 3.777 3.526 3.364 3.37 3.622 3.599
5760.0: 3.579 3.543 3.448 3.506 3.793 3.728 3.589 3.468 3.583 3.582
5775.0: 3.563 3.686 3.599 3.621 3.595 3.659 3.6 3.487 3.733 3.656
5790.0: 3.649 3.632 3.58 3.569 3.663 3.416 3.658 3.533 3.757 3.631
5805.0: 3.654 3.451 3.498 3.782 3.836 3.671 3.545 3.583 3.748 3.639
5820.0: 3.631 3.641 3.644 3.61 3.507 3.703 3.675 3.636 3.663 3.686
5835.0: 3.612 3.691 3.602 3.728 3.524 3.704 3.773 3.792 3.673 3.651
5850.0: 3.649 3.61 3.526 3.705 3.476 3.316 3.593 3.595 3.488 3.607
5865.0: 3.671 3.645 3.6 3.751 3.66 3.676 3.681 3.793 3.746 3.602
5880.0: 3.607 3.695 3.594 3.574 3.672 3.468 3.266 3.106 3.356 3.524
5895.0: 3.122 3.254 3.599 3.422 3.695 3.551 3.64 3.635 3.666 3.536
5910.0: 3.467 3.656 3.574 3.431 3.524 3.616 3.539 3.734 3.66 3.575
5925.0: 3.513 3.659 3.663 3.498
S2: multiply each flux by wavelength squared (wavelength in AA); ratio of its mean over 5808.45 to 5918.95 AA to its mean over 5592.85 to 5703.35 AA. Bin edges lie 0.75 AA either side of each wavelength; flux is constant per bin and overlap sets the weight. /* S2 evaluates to 1.11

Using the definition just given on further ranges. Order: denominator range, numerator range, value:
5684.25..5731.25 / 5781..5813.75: 1.06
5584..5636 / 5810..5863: 1.13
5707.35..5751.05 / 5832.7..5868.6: 1.06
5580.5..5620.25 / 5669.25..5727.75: 1.06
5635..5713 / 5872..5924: 1.10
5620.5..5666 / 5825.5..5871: 1.12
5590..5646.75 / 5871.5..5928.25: 1.12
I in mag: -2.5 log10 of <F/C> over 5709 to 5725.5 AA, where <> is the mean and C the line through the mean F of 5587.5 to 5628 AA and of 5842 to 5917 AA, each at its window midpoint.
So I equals -0.01 mag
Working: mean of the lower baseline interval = 3.45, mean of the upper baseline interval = 3.57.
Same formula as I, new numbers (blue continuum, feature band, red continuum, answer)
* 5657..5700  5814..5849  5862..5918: -0.034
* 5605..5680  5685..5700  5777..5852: 0.014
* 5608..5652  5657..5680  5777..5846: 0.008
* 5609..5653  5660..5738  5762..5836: 0.009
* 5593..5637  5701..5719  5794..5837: 0.020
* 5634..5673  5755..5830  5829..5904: -0.018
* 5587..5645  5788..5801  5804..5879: 0.003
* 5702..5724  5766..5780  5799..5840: -0.007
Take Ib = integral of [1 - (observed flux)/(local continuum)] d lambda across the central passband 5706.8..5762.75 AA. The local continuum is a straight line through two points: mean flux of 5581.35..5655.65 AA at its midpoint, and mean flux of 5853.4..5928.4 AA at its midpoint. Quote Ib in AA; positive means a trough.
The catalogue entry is -0.4 AA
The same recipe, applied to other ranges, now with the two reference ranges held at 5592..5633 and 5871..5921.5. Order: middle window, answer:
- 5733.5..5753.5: -0.4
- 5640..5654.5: -0.1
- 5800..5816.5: -0.5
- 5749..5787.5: -0.7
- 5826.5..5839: -0.4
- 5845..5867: -0.4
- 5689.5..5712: 0.1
